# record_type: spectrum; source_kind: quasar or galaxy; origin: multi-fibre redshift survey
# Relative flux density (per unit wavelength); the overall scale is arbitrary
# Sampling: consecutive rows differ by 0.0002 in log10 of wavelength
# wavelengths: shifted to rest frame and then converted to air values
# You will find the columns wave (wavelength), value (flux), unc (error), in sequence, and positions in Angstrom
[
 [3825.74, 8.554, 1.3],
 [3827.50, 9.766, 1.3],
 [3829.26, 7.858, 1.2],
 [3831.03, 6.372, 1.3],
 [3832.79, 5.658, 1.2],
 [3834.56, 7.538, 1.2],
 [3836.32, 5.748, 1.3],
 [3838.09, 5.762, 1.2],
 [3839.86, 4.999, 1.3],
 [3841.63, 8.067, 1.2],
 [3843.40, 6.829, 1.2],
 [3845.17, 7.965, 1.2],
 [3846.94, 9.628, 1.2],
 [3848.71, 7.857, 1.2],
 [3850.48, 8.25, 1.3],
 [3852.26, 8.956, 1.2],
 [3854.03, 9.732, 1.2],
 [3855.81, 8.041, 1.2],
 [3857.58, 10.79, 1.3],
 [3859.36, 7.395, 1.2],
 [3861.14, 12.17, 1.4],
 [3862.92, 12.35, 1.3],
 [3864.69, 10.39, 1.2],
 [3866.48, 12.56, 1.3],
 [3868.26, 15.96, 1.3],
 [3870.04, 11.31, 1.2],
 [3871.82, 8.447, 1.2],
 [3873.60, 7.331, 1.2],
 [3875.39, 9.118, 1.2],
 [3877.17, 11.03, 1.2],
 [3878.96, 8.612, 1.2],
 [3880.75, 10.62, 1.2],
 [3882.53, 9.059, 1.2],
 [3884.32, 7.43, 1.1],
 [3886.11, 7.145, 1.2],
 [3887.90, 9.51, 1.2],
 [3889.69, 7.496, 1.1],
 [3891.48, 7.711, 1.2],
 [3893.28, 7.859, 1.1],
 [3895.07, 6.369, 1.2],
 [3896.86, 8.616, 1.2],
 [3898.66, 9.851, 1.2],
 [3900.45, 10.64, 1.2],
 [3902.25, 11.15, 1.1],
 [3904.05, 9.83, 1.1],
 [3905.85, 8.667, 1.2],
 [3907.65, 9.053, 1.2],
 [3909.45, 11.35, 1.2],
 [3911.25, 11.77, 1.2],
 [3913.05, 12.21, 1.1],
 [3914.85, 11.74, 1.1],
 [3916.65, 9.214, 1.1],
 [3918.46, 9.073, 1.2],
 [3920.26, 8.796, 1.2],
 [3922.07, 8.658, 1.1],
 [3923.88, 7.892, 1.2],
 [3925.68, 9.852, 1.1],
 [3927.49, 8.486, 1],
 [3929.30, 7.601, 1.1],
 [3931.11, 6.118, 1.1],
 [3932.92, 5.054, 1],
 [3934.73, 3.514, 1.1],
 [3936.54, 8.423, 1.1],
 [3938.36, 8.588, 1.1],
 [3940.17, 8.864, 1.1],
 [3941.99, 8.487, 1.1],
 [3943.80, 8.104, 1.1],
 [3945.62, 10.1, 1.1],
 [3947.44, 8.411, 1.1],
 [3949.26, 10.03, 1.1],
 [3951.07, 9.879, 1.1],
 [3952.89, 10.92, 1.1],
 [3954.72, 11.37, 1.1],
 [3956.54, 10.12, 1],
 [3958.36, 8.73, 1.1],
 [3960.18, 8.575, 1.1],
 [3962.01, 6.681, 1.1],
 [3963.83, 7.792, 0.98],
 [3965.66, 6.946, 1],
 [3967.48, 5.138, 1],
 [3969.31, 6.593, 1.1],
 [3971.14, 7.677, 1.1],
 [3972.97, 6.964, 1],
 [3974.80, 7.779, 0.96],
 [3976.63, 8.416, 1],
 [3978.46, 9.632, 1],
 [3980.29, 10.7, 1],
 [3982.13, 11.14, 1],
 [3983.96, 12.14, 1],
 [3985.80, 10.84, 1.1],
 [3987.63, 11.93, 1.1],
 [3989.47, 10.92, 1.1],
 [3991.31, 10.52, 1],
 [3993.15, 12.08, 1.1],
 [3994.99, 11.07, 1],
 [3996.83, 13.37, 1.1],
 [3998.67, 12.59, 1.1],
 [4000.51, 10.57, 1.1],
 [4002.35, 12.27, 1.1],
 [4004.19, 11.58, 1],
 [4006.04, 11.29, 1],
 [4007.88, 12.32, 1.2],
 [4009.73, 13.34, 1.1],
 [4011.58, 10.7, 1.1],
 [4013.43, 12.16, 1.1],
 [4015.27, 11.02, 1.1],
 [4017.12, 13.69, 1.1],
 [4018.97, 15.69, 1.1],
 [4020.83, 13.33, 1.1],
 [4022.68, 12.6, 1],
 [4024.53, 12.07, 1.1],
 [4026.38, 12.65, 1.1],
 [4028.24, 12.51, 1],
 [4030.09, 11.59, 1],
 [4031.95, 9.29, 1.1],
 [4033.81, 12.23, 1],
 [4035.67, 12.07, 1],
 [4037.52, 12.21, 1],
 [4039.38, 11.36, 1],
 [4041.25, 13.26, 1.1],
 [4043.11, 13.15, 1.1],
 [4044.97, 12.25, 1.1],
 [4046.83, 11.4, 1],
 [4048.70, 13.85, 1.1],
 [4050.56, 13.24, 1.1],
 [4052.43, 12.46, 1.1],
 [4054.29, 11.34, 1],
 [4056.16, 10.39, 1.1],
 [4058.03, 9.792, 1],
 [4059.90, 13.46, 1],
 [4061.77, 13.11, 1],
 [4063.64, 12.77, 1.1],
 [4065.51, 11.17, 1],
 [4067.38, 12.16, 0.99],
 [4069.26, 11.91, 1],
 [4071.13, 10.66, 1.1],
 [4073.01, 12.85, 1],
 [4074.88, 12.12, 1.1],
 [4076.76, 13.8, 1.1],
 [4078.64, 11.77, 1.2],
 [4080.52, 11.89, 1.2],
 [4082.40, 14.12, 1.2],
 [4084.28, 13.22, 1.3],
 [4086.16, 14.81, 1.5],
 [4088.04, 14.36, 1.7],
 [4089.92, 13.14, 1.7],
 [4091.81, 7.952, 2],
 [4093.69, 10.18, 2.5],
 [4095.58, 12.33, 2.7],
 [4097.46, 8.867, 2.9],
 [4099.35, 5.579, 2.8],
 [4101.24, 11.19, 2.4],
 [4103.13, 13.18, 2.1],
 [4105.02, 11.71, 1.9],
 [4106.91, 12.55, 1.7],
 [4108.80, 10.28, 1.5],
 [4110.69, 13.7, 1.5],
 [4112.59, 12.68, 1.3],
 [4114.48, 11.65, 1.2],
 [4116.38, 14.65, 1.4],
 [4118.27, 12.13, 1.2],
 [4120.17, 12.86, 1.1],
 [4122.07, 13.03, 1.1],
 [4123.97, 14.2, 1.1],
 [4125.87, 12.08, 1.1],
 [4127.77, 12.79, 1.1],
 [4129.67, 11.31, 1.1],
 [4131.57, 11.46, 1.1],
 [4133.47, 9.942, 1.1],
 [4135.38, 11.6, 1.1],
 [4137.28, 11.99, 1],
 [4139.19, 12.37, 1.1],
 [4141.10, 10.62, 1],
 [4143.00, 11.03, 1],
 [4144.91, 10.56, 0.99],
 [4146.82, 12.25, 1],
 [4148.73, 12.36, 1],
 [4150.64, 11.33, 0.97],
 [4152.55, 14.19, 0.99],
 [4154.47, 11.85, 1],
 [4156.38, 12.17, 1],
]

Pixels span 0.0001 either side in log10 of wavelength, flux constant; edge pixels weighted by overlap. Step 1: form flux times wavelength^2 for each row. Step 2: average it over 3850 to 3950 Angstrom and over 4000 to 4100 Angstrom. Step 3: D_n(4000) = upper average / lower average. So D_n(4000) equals 1.41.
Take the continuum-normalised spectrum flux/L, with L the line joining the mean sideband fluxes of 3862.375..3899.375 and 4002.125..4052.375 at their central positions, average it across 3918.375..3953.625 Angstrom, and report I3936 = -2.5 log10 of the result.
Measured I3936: 0.26 mag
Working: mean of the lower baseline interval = 9.43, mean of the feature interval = 8.32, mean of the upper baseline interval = 12.3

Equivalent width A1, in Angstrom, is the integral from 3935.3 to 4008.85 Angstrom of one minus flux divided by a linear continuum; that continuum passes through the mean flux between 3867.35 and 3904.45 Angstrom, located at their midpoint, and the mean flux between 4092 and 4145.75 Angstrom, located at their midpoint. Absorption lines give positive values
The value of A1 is 3.24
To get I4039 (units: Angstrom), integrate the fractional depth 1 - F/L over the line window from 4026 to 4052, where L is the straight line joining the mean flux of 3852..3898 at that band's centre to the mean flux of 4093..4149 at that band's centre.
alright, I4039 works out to -3.0 Angstrom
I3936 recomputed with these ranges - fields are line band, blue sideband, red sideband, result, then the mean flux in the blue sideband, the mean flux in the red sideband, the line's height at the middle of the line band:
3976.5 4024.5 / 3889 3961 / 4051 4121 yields -0.14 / 8.98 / 12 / 10.4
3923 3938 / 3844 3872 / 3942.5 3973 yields 0.24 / 10.1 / 8.51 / 8.95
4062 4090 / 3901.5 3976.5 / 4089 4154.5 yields -0.16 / 8.68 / 11.7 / 10.9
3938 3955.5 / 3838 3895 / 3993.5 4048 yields 0.13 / 9.08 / 12.2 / 10.7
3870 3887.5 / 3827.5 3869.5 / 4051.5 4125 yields 0.03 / 8.78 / 12.1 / 9.2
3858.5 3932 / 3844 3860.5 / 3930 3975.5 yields -0.13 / 8.75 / 8.03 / 8.45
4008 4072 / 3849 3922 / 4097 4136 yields -0.10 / 9.66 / 11.8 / 11.1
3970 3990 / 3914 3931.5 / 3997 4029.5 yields 0.14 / 8.81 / 12.4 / 11.1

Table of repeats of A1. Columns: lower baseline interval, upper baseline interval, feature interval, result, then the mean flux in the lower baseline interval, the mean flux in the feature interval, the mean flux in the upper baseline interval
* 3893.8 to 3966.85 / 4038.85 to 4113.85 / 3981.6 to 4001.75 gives -2.70 Angstrom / 8.92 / 11.6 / 12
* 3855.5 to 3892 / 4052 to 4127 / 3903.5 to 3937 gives 4.76 Angstrom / 9.78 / 8.8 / 12.1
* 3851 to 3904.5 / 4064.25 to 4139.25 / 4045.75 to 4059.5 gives -0.46 Angstrom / 9.57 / 11.9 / 12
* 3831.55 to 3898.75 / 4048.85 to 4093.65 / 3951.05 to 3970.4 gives 3.76 Angstrom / 8.77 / 8.35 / 12.3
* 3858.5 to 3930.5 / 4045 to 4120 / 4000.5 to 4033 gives -2.97 Angstrom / 9.59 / 12.2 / 12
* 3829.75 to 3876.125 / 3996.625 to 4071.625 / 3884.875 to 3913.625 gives 1.23 Angstrom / 8.81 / 9.27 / 12.2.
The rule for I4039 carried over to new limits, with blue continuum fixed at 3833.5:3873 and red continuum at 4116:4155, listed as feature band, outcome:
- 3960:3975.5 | 4.9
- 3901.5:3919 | -1.3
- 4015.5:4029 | -2.8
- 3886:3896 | 1.9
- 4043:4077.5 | -2.7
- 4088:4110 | 1.6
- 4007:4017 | -1.2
